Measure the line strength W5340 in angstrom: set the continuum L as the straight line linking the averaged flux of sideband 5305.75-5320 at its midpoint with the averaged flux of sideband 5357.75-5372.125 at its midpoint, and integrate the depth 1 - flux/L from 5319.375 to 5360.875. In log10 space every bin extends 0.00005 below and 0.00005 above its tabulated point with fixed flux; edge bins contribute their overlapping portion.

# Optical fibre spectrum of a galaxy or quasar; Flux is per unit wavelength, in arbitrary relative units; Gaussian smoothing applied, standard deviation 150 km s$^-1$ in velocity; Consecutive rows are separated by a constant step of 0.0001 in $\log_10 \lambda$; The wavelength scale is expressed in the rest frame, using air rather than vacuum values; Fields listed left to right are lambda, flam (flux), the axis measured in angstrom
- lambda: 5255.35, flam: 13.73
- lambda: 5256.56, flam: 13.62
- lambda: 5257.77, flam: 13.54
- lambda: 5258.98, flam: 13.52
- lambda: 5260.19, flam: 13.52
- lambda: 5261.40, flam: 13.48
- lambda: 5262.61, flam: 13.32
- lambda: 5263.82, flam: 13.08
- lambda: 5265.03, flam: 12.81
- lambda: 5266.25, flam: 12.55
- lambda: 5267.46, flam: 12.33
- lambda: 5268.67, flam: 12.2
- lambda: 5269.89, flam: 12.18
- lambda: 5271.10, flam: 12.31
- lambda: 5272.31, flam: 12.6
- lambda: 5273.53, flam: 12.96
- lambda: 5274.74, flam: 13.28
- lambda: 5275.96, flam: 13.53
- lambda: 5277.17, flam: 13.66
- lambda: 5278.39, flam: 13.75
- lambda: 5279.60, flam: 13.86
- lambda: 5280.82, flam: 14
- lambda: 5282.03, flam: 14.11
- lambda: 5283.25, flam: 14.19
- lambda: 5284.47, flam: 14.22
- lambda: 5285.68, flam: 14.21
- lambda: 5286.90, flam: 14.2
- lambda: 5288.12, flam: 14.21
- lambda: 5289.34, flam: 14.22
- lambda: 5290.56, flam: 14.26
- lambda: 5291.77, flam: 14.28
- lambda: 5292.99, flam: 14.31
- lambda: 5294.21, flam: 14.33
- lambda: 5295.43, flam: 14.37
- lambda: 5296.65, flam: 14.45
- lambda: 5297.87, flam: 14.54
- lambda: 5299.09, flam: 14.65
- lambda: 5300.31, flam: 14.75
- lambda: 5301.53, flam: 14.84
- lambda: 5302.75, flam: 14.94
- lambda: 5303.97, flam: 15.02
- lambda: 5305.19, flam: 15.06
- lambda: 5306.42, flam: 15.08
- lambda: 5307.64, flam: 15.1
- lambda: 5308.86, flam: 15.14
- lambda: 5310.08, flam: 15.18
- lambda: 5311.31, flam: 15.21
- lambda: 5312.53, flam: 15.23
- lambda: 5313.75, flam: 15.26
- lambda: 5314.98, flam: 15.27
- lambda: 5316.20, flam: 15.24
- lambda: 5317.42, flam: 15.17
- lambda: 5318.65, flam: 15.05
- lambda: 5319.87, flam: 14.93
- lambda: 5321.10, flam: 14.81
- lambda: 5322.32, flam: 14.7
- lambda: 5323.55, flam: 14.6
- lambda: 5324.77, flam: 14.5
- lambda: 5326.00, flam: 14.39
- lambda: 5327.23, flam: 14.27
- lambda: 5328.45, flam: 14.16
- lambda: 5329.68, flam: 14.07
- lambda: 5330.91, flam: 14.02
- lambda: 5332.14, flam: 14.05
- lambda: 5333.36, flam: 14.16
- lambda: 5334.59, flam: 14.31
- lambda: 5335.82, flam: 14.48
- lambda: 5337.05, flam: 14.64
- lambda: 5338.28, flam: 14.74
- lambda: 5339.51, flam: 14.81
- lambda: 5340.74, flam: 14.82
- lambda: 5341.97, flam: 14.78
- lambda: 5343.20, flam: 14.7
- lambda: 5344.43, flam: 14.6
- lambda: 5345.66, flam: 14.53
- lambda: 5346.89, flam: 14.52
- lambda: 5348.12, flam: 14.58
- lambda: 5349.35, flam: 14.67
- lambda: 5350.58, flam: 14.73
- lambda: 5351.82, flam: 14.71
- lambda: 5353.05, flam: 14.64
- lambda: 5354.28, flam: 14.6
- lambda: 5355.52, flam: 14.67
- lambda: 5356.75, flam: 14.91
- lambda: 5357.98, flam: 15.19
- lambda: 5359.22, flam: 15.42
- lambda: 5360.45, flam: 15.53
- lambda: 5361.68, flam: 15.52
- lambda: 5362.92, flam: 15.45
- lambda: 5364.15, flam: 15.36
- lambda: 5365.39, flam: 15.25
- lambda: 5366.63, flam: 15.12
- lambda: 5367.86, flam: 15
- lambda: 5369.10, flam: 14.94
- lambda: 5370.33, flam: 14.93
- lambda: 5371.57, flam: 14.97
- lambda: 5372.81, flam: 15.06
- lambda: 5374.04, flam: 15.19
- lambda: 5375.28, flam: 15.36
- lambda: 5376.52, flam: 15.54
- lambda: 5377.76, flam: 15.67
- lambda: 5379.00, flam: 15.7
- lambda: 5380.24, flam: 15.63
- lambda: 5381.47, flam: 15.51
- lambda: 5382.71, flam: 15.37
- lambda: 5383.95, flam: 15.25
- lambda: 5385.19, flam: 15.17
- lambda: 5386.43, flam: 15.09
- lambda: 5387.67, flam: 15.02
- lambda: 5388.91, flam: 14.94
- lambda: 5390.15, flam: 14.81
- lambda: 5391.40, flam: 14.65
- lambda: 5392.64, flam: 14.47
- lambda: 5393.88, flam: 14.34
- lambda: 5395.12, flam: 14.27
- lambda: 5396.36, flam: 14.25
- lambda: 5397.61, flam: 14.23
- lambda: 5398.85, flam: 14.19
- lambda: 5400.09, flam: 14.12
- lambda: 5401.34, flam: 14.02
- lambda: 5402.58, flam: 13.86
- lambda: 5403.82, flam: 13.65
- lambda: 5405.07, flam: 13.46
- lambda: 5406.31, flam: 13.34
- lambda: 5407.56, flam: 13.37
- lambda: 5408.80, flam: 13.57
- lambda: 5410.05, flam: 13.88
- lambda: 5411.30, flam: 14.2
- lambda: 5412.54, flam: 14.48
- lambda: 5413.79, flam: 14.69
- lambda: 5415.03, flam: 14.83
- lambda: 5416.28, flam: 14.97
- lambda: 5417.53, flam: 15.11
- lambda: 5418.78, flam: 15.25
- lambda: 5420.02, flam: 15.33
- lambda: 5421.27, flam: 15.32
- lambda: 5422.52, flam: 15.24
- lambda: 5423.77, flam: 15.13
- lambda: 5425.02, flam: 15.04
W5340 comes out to 1.6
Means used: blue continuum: 15.2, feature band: 14.6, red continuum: 15.2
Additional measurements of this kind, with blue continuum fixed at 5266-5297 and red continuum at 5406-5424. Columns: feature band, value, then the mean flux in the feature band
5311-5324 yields -1.1 angstrom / 15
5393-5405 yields 0.3 angstrom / 14.1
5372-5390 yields -1.2 angstrom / 15.3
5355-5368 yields -0.9 angstrom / 15.2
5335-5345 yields -0.4 angstrom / 14.7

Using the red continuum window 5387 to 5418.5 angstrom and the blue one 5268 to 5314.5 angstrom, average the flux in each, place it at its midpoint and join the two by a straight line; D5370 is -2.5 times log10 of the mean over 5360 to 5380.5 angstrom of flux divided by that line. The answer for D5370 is -0.076 mag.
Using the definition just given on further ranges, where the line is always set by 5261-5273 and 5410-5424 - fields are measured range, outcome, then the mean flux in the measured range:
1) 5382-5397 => -0.02 mag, 14.8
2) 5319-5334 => -0.07 mag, 14.4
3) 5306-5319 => -0.14 mag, 15.2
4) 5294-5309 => -0.12 mag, 14.8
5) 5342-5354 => -0.06 mag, 14.6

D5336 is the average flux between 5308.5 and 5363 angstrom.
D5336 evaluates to 14.8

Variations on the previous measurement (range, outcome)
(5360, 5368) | 15.3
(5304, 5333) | 14.8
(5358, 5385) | 15.3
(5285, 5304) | 14.5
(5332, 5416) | 14.7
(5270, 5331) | 14.4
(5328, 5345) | 14.5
